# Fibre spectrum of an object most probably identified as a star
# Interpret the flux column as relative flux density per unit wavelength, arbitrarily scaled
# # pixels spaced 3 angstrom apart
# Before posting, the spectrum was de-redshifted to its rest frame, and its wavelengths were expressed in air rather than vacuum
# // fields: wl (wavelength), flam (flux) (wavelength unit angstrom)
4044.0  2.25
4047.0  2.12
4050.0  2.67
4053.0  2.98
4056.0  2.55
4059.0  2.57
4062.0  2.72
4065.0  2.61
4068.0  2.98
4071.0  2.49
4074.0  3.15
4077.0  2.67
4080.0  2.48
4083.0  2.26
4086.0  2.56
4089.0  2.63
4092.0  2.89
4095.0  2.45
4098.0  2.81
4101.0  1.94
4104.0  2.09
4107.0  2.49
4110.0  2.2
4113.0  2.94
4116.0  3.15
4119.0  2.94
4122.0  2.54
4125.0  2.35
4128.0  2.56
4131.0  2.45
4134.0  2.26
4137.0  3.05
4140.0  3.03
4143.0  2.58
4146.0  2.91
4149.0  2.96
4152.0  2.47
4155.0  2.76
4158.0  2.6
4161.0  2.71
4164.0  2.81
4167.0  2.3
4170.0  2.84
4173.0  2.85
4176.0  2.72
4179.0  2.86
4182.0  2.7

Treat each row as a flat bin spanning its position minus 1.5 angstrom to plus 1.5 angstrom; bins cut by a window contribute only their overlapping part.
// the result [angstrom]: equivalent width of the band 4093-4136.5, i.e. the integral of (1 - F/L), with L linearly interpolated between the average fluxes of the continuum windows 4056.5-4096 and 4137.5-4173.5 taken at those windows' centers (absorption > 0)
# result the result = 2.7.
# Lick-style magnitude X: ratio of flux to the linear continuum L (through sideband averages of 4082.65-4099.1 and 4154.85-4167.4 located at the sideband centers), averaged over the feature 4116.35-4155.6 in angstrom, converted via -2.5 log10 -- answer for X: -0.02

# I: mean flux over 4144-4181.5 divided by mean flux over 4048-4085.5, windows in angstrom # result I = 1.0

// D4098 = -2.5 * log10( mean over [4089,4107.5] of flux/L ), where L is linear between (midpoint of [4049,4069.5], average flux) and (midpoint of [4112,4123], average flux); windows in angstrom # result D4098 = 0.159 mag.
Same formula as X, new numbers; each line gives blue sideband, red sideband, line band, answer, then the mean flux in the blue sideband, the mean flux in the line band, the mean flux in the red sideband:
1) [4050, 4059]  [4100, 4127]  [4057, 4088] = 0.00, 2.72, 2.65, 2.53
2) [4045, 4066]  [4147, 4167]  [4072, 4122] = 0.01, 2.59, 2.6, 2.69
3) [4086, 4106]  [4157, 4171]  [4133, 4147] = -0.08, 2.48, 2.78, 2.65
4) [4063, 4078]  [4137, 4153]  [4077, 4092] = 0.10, 2.78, 2.54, 2.82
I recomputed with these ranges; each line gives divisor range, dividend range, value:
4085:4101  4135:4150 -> 1.11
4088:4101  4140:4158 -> 1.05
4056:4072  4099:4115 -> 0.89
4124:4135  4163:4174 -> 1.11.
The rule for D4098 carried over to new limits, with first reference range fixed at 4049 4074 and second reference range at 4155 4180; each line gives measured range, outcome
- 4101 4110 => 0.22 mag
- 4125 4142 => 0.03 mag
